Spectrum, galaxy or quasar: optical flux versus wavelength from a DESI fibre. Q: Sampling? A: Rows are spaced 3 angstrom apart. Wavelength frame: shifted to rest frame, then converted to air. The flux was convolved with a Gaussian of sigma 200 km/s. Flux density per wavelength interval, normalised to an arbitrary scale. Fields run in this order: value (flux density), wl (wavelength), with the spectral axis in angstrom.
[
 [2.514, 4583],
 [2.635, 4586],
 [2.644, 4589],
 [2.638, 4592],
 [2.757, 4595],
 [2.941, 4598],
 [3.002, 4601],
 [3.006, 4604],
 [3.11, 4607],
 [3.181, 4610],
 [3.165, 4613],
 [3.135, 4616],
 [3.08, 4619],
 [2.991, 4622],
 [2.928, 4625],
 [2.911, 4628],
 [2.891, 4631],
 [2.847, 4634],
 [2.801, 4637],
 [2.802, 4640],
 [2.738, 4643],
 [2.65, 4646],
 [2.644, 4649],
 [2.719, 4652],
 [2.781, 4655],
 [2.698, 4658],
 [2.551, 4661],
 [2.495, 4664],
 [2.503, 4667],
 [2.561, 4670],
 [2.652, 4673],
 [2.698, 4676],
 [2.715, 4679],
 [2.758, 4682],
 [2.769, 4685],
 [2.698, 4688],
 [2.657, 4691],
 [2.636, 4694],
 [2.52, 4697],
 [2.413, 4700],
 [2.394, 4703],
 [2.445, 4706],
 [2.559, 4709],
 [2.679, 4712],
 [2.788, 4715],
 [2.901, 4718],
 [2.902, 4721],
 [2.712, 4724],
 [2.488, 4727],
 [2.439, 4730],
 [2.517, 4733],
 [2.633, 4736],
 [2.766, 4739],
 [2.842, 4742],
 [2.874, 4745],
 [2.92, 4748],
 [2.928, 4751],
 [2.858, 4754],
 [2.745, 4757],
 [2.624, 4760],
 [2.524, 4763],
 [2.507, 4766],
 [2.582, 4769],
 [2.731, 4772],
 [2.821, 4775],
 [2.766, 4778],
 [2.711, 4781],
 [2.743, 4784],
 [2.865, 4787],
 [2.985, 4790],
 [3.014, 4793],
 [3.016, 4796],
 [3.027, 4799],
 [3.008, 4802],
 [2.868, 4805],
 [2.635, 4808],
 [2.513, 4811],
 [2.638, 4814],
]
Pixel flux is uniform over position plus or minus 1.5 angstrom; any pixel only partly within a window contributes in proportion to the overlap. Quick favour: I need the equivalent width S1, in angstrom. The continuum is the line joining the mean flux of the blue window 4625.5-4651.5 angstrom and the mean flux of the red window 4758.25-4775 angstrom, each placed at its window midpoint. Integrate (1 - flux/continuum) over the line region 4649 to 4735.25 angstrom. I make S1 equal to 2.7 angstrom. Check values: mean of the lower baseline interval 2.79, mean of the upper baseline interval 2.62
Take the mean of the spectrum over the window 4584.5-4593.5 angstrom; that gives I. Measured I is 2.64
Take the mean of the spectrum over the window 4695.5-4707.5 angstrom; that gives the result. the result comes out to 2.44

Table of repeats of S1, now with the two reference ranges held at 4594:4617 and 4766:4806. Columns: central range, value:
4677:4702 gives 2.6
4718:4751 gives 2.0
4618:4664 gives 3.3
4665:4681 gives 1.8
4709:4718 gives 0.6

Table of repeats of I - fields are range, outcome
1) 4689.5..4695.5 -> 2.65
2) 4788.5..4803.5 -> 3.01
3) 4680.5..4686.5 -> 2.76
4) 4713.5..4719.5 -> 2.84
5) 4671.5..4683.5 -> 2.71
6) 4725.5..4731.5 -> 2.46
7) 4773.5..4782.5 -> 2.77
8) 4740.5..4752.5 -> 2.89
